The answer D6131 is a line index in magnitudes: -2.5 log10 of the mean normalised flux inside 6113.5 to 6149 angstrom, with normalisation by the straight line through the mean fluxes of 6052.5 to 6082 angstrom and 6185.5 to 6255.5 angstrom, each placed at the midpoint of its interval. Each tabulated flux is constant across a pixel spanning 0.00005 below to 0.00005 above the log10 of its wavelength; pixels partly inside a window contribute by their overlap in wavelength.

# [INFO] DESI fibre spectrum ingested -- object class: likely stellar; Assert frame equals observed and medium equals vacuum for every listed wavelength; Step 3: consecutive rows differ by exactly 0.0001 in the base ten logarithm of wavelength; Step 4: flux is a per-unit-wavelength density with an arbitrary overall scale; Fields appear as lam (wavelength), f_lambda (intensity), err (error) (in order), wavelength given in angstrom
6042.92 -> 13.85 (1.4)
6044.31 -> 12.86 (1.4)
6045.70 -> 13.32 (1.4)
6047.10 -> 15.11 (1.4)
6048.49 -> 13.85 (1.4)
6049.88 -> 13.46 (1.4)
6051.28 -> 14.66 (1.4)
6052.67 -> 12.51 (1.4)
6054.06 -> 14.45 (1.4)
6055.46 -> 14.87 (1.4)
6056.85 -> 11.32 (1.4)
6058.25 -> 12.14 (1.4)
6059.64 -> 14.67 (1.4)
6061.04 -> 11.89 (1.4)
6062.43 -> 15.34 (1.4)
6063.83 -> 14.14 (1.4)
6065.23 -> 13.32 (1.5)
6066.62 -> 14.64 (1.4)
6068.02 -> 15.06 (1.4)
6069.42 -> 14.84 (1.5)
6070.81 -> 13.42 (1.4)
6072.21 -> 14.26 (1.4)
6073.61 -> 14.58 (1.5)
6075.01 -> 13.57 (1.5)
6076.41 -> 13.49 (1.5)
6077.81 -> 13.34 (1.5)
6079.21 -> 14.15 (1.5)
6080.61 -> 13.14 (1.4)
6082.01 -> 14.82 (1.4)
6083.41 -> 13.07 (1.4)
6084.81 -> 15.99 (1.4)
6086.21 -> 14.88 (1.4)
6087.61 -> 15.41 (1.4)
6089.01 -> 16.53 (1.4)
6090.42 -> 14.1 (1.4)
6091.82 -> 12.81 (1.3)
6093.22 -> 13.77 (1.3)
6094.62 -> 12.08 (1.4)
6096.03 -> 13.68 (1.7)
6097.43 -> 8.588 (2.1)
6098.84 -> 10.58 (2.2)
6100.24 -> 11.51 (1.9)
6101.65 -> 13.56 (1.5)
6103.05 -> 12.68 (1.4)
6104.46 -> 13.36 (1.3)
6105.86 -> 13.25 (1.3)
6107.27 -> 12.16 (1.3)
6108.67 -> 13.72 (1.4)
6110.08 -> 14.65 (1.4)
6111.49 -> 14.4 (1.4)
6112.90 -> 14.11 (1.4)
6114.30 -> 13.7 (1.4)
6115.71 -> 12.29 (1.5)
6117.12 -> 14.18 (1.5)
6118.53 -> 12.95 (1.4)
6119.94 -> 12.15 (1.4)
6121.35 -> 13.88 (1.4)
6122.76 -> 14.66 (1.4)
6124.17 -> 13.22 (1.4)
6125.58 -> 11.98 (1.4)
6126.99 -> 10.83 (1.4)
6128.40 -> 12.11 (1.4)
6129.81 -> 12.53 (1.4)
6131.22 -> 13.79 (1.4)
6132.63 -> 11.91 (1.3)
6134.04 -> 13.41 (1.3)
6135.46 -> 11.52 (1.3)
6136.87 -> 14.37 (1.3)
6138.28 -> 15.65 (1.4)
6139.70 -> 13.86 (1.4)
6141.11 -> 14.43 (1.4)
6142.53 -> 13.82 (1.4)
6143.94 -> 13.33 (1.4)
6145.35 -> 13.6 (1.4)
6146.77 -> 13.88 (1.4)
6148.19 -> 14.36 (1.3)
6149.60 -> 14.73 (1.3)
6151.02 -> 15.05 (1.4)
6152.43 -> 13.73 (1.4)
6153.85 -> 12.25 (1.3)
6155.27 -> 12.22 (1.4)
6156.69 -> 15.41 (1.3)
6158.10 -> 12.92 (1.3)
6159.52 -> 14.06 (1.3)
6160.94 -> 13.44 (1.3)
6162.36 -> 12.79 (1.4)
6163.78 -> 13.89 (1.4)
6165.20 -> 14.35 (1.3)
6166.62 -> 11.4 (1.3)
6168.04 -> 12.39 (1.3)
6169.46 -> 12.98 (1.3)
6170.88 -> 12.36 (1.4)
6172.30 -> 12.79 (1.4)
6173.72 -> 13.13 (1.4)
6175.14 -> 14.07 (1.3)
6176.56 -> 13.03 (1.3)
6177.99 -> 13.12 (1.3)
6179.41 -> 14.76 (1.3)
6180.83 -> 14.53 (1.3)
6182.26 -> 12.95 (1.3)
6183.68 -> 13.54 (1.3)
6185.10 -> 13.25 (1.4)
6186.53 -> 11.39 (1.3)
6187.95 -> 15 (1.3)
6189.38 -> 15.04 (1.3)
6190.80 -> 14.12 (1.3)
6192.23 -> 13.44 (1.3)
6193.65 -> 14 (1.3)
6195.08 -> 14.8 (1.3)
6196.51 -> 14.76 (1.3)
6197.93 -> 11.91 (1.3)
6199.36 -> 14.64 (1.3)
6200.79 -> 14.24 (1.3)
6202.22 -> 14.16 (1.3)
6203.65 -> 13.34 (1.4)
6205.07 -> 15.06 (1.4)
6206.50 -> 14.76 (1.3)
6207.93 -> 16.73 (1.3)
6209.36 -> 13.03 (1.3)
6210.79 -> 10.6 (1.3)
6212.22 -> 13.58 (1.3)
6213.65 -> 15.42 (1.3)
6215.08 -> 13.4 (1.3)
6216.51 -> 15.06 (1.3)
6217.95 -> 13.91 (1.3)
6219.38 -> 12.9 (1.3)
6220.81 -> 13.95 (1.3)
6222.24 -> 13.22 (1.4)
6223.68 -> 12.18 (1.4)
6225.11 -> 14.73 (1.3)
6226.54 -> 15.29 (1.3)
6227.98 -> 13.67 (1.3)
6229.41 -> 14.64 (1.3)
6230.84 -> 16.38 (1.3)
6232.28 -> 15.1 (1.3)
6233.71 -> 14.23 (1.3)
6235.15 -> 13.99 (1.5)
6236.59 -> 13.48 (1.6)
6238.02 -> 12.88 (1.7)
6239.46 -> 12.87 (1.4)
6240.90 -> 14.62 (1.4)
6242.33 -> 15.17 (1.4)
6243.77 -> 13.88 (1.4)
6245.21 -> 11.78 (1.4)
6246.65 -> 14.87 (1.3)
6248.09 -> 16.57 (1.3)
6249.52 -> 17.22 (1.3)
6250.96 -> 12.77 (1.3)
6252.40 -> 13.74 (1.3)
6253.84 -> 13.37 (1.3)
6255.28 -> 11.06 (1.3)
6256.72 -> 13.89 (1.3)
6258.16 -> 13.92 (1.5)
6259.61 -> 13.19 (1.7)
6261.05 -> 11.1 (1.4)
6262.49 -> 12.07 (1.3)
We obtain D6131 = 0.048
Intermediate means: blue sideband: 13.8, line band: 13.3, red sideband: 14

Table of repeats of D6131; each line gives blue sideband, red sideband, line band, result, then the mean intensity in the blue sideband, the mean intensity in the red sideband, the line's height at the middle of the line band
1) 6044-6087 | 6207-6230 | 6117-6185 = 0.04 mag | 13.9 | 13.9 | 13.9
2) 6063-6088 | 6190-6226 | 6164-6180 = 0.07 mag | 14.2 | 13.9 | 14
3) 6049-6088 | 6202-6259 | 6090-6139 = 0.08 mag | 14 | 14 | 14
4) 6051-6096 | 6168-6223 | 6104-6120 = 0.03 mag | 14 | 13.7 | 13.9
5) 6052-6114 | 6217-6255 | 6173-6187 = 0.04 mag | 13.6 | 14.1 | 13.9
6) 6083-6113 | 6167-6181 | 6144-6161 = -0.04 mag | 13.4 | 13.2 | 13.3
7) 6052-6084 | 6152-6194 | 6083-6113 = 0.02 mag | 13.8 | 13.4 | 13.7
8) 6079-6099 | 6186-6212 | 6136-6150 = -0.03 mag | 13.6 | 14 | 13.8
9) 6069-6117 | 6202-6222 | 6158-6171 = 0.06 mag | 13.5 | 14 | 13.8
